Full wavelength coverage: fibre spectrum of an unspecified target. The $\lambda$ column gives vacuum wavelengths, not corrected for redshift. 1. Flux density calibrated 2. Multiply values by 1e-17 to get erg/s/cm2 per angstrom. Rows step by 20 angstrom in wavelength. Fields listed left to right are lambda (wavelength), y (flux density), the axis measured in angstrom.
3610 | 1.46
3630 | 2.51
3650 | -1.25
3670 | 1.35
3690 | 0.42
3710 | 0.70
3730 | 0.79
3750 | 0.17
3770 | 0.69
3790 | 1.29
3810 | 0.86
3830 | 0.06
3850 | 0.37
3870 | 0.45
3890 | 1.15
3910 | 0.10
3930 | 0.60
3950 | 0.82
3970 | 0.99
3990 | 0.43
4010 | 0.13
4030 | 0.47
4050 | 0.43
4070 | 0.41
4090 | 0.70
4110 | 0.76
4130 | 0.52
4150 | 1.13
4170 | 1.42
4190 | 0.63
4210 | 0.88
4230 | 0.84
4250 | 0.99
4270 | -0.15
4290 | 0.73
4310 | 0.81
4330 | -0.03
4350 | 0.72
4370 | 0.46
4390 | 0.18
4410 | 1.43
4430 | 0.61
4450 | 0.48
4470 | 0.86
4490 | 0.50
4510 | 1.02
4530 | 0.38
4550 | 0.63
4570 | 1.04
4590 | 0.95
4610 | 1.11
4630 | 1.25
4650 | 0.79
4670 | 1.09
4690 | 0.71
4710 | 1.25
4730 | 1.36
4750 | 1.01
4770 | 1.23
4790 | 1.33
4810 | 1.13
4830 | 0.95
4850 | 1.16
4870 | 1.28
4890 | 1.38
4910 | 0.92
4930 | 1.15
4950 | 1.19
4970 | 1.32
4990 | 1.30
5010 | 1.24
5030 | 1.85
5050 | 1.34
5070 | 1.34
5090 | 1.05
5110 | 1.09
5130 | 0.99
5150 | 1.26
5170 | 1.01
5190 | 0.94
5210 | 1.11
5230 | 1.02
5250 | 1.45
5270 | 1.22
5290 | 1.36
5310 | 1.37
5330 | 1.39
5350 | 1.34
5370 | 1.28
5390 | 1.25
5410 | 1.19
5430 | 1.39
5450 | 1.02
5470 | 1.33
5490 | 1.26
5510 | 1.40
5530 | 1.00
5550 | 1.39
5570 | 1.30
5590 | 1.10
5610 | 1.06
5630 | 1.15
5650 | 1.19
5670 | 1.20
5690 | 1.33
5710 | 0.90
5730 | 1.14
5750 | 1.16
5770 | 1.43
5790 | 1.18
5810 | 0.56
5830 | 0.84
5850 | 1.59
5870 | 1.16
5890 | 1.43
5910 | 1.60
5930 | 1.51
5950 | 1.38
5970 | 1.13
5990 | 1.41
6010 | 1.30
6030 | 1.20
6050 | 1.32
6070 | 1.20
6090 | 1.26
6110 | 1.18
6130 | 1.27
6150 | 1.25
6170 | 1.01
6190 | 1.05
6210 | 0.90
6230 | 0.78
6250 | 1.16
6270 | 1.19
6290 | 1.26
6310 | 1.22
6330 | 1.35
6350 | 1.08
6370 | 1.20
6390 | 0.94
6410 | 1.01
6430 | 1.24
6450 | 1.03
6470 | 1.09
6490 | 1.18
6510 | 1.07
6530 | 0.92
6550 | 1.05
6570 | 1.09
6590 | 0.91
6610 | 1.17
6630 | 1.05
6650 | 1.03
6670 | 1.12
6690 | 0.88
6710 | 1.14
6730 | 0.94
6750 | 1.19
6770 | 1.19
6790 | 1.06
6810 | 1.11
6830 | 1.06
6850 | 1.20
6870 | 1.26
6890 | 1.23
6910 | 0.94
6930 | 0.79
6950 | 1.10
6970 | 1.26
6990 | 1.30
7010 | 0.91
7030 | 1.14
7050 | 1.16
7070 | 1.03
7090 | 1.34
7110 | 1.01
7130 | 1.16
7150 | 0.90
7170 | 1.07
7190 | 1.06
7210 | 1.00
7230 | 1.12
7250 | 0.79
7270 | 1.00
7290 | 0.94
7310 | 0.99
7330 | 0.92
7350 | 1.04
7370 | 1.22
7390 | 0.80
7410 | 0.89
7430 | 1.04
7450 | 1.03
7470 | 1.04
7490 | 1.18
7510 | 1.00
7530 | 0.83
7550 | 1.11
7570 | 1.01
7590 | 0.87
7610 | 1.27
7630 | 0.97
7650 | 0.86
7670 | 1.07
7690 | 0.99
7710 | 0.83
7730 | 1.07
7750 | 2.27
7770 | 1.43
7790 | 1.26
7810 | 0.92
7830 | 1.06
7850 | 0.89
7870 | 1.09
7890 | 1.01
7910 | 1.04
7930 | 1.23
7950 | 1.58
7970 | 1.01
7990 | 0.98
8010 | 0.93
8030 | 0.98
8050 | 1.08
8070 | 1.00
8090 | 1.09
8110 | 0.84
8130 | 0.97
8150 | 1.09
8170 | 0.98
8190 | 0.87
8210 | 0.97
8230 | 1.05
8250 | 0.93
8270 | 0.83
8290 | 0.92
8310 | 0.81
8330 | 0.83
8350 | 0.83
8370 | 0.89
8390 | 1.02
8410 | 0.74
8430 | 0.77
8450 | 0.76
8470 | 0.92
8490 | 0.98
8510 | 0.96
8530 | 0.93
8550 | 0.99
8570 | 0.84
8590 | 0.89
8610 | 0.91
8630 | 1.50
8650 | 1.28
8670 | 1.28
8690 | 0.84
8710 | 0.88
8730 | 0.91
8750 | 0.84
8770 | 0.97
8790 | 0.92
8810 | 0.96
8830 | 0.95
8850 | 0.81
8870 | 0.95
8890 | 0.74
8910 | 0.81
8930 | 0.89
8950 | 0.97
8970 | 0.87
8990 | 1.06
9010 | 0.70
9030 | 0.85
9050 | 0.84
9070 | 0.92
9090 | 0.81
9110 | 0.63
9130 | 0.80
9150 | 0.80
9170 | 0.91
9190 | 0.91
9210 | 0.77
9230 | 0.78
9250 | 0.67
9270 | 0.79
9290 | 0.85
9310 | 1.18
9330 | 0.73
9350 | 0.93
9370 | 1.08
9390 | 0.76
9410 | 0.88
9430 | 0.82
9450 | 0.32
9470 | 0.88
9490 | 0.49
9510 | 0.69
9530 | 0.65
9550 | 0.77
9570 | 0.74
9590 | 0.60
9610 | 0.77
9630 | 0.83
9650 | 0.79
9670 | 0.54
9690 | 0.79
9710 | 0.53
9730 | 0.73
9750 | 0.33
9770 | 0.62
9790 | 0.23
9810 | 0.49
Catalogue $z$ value 0.18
